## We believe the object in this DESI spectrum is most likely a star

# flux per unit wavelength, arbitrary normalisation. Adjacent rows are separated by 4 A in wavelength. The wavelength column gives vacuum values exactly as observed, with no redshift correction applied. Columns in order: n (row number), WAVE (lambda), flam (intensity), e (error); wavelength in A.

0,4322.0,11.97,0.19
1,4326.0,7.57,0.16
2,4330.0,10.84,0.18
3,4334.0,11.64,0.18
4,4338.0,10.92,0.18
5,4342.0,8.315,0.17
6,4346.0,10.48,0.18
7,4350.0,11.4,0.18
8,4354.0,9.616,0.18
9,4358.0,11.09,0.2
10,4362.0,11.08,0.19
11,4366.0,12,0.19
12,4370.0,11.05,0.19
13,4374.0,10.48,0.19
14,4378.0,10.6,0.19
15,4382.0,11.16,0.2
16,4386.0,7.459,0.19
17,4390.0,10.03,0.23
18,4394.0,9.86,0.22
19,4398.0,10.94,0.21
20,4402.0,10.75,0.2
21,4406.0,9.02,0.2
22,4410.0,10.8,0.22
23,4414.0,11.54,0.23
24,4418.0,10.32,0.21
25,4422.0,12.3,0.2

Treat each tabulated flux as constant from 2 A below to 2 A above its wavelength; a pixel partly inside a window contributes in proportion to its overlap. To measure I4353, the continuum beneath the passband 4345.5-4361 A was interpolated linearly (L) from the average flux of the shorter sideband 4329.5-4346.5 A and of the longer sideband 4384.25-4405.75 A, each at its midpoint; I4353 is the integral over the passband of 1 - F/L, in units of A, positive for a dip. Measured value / -0.7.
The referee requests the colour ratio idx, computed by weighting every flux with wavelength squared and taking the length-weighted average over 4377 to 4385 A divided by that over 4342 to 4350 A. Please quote 1.05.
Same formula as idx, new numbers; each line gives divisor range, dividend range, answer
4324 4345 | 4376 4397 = 1.02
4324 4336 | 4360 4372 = 1.15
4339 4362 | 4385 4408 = 0.97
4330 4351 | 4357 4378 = 1.07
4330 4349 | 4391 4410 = 1.00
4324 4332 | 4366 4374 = 1.23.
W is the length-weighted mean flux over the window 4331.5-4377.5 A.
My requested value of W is 10.7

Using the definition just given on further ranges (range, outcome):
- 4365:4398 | 10.3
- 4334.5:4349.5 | 10.2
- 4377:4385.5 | 10.3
